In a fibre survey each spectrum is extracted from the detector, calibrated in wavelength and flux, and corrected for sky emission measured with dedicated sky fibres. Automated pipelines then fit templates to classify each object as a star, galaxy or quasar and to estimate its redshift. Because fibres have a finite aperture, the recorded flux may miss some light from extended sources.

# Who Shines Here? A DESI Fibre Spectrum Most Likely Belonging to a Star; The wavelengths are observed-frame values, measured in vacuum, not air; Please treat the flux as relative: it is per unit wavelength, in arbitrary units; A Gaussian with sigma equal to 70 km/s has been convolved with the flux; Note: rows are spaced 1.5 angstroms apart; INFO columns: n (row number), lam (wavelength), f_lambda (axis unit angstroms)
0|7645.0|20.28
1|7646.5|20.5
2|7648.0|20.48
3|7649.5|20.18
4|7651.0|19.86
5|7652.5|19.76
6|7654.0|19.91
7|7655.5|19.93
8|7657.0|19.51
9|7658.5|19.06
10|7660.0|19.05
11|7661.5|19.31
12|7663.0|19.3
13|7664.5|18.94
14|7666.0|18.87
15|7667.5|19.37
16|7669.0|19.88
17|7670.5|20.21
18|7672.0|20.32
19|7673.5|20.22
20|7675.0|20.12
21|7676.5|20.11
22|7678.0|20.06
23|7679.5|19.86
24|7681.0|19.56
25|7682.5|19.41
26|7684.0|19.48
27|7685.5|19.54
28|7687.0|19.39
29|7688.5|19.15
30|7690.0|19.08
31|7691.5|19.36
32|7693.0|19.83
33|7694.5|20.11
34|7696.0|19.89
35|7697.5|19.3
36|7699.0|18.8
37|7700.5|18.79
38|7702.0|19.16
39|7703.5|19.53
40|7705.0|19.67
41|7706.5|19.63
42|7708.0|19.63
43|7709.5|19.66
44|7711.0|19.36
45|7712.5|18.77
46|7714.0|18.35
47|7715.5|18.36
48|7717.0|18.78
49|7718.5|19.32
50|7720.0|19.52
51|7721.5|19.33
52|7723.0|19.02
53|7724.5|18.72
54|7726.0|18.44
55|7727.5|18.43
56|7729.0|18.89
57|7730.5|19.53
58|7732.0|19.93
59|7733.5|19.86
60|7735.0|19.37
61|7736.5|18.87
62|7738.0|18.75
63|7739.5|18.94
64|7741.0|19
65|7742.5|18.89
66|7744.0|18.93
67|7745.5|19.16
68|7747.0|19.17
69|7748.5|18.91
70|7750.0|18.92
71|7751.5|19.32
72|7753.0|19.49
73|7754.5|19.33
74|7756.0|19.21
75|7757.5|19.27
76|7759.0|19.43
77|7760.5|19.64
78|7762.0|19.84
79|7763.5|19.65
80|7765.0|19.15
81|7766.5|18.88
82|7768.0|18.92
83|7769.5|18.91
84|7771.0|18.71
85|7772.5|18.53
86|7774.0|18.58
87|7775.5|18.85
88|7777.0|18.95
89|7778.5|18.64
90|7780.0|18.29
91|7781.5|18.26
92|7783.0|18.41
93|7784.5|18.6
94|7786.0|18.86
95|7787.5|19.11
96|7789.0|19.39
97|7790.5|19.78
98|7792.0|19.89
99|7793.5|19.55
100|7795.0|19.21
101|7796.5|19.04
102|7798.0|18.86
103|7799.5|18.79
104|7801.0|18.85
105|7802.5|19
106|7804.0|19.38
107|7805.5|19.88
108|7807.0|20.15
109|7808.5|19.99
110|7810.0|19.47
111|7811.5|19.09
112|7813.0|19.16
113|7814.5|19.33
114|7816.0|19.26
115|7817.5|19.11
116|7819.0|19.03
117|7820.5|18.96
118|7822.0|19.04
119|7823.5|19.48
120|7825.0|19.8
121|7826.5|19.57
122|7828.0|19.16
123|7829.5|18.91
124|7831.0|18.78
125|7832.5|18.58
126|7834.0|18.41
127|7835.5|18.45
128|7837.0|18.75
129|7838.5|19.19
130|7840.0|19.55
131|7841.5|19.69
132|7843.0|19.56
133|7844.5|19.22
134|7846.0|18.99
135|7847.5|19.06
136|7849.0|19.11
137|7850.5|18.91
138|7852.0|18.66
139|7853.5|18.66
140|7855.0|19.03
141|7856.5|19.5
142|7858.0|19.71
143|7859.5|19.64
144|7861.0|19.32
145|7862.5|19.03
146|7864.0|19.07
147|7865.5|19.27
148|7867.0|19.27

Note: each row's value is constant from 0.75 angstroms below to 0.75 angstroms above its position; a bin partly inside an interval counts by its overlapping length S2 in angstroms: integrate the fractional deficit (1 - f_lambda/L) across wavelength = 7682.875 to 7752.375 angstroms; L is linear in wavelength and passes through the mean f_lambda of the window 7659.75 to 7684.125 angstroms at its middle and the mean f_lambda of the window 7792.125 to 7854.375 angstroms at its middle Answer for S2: 1.2 angstroms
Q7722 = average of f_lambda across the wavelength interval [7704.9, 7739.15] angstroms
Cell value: 19.1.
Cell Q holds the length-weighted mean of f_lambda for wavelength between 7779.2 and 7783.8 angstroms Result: 18.3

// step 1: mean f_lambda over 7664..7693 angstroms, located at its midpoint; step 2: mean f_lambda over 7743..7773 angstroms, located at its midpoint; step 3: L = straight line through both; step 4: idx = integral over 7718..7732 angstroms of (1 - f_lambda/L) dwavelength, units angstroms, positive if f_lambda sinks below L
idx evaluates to 0.22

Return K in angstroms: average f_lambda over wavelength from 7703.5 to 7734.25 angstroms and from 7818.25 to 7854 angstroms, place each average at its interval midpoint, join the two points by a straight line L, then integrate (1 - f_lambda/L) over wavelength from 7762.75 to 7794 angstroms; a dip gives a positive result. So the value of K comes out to 0.3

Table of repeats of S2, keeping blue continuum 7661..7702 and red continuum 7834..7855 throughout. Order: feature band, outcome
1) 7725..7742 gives 0.3 angstroms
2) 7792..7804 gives 0.0 angstroms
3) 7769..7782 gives 0.4 angstroms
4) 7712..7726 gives 0.4 angstroms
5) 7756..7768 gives 0.0 angstroms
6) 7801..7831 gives -0.3 angstroms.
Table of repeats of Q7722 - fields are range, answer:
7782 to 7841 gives 19.2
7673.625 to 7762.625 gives 19.3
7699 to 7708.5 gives 19.3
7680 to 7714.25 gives 19.4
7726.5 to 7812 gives 19.1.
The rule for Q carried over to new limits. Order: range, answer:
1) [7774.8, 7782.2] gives 18.6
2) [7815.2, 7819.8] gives 19.1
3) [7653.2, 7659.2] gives 19.6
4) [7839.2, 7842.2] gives 19.6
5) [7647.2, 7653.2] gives 20.1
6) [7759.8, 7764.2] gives 19.7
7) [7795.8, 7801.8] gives 18.9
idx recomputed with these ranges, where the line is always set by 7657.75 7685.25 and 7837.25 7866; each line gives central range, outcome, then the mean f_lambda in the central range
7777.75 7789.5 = 0.4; 18.7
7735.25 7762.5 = 0.4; 19.2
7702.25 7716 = 0.2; 19.2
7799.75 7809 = -0.1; 19.5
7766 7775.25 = 0.3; 18.8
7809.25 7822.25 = 0.1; 19.2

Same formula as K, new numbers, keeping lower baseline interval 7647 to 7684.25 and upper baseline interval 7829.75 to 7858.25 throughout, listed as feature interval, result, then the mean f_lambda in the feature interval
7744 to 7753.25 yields 0.1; 19.1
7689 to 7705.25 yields 0.2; 19.4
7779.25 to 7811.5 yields 0.1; 19.2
